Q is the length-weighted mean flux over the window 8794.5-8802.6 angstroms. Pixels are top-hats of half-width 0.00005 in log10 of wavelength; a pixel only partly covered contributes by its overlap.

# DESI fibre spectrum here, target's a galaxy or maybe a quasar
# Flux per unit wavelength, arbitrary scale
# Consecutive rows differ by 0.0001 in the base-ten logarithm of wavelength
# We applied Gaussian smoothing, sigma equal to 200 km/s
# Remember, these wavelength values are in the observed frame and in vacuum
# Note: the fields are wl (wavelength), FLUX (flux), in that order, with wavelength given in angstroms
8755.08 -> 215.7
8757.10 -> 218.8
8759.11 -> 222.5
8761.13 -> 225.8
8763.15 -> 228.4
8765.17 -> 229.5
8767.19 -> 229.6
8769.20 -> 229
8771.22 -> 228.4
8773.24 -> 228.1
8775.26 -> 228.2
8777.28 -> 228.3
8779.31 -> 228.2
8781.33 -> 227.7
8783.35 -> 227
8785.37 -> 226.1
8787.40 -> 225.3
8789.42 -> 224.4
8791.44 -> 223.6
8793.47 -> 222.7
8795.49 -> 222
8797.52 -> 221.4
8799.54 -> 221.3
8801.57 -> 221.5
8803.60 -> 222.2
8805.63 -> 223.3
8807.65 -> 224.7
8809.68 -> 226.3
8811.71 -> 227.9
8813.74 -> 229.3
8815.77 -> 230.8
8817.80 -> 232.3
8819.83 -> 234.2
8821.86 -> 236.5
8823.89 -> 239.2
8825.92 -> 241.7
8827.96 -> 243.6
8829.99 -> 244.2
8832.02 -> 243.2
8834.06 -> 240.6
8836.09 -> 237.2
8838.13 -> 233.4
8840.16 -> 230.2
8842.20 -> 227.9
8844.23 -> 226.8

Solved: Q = 221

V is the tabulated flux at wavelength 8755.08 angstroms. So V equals 215.7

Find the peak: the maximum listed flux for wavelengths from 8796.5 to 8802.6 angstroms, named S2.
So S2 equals 221.5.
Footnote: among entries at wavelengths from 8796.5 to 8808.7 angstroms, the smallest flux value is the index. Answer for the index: 221.3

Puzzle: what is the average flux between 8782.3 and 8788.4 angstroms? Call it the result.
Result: 226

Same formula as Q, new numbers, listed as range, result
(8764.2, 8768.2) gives 230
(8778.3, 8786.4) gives 227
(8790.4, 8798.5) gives 222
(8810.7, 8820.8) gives 231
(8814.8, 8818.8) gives 232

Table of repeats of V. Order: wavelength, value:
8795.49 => 222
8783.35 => 227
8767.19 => 229.6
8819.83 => 234.2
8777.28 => 228.3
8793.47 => 222.7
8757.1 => 218.8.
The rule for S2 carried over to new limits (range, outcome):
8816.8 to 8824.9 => 239.2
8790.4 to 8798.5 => 223.6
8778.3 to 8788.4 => 228.2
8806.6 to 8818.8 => 232.3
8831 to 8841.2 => 243.2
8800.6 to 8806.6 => 223.3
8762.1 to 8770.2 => 229.6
